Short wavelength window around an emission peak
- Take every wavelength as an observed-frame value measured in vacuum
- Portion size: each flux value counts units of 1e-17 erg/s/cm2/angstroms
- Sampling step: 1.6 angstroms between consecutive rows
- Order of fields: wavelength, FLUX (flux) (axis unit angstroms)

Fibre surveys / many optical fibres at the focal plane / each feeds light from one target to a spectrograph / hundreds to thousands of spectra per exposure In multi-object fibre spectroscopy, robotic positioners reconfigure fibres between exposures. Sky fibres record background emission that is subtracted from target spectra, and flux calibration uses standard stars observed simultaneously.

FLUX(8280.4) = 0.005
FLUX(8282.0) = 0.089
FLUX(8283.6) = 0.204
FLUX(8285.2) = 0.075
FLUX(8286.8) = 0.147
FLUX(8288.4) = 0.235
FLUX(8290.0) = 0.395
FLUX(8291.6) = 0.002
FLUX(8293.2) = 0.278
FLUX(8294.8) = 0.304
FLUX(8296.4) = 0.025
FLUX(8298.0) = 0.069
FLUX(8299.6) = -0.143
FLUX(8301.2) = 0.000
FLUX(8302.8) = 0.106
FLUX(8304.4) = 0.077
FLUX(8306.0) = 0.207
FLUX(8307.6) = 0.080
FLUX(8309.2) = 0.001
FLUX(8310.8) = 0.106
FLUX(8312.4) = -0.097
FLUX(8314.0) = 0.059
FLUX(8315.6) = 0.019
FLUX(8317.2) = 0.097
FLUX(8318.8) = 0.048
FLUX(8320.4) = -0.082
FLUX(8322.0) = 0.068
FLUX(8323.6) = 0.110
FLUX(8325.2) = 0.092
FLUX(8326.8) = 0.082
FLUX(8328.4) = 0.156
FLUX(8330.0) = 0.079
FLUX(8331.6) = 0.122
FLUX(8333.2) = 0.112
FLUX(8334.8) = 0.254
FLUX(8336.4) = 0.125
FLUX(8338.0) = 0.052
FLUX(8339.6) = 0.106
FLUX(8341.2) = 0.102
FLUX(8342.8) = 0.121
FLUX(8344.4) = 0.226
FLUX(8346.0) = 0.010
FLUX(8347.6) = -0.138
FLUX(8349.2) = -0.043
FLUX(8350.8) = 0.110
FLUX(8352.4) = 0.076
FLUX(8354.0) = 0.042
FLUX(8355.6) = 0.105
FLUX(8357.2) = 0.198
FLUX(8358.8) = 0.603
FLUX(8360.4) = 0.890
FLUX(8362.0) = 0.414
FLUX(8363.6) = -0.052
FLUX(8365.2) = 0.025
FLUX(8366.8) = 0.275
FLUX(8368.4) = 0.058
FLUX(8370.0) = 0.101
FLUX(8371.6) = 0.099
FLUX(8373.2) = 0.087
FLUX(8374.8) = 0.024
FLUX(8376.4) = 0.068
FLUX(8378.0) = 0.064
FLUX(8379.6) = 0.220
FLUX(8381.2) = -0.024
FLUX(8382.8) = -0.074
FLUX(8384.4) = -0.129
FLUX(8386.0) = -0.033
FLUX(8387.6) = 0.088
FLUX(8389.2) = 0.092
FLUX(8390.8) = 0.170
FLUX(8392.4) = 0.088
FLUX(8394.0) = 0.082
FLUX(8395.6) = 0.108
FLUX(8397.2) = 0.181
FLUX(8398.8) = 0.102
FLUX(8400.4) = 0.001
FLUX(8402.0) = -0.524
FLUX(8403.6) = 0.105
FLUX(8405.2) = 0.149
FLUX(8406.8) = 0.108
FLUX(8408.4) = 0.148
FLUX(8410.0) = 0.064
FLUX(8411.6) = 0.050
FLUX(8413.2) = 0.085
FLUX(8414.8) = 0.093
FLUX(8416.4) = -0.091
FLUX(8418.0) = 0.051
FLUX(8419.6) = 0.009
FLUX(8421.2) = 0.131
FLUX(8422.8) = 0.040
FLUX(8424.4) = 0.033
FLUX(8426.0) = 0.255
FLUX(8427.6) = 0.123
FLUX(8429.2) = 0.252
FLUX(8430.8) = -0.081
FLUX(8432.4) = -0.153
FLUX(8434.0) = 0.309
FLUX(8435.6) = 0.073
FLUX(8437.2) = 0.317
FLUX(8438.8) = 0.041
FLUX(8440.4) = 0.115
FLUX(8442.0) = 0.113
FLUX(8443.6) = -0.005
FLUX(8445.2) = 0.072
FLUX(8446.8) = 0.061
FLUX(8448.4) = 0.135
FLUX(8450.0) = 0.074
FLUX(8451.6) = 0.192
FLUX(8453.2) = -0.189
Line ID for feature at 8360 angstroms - H-gamma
